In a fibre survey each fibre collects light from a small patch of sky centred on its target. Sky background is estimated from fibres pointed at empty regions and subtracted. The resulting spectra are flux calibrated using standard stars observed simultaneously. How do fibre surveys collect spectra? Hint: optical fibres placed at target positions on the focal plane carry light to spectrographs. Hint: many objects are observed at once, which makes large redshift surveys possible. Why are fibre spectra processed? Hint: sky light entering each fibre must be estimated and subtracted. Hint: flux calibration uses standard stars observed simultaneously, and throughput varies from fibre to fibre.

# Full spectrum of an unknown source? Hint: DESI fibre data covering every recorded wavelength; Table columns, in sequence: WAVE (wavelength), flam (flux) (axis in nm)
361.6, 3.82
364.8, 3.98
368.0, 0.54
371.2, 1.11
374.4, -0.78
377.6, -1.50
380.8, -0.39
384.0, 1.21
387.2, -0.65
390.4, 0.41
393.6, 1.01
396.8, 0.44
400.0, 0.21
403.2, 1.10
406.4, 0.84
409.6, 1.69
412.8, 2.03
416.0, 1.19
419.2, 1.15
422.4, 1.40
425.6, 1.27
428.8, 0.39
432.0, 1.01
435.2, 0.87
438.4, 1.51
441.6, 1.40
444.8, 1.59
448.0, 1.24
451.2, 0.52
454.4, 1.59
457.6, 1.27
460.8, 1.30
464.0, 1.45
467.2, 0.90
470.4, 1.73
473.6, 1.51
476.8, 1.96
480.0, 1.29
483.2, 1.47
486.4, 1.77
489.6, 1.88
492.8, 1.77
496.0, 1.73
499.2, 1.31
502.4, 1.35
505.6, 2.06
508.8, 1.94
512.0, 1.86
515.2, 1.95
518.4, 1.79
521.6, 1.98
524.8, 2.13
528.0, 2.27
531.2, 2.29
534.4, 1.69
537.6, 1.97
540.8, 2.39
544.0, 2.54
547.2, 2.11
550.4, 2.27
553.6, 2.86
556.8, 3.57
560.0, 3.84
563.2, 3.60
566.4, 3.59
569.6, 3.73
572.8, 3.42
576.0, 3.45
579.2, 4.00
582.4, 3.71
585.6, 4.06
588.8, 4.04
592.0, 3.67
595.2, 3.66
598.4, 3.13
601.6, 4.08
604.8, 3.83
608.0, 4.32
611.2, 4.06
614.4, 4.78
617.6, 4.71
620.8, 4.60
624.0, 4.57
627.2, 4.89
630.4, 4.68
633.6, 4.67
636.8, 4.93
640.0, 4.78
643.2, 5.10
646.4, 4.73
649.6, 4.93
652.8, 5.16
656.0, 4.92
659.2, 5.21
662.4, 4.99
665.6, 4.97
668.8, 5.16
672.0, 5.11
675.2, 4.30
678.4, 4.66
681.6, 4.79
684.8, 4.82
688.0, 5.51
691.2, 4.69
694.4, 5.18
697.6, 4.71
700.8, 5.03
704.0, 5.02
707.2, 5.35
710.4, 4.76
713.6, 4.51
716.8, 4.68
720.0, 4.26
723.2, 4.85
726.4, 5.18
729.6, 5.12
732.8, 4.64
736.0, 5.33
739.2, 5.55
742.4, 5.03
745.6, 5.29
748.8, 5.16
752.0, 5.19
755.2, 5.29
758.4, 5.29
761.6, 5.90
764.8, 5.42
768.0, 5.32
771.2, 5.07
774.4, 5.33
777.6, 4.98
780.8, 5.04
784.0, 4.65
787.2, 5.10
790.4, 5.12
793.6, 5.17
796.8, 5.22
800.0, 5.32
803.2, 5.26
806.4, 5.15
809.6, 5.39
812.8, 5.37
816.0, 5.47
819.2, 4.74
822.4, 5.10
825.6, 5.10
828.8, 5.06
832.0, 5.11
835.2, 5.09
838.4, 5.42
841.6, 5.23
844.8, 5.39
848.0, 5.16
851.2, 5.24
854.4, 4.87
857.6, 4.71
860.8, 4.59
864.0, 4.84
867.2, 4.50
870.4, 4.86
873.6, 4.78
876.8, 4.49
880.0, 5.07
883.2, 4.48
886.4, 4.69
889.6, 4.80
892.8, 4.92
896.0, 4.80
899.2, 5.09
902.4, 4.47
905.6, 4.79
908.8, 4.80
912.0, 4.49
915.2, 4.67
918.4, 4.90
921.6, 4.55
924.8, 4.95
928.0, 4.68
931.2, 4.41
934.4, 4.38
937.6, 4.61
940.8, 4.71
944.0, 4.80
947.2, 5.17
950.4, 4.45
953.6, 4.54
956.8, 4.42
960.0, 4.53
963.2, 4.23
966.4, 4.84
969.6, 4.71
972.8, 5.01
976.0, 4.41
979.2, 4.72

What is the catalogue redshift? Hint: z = 0.39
